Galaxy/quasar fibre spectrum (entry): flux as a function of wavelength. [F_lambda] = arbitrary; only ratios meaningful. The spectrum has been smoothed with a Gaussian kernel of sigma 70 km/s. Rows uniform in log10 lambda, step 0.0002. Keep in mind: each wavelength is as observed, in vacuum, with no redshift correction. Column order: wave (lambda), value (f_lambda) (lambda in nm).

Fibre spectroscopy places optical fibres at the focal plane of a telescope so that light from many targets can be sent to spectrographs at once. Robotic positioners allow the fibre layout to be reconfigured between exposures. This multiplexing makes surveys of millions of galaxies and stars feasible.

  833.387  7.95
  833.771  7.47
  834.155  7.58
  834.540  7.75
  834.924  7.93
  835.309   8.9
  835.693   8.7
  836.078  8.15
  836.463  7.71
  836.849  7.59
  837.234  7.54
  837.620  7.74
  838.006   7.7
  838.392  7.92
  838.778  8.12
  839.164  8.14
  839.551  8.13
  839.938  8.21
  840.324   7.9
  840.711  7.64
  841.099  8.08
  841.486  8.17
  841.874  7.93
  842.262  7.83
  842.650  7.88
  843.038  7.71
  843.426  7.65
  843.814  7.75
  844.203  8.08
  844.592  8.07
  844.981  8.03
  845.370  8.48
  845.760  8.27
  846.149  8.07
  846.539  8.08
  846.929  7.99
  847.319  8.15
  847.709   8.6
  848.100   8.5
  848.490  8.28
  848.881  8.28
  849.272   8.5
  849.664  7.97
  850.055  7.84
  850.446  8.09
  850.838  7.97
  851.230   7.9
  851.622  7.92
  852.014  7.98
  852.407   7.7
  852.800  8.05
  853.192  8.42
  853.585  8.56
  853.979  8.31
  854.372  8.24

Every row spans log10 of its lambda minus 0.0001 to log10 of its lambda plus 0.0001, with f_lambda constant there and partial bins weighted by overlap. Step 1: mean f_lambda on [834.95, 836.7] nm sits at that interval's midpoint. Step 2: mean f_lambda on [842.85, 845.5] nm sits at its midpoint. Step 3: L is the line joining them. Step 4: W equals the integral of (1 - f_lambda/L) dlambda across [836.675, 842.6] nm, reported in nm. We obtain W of 0.17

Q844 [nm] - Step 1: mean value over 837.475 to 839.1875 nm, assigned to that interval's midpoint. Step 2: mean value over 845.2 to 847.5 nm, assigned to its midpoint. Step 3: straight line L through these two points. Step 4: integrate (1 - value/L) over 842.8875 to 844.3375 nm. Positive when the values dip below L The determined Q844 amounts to 0.05 nm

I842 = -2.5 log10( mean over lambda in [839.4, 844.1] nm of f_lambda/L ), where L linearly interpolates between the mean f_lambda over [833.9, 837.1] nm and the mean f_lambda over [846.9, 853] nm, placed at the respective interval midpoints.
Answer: 0.02 mag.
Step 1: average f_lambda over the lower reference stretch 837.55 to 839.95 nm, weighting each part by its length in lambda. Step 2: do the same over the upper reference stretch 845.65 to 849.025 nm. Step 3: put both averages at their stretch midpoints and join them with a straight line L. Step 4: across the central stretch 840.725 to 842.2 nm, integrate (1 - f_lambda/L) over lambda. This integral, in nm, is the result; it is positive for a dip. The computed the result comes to 0.02 nm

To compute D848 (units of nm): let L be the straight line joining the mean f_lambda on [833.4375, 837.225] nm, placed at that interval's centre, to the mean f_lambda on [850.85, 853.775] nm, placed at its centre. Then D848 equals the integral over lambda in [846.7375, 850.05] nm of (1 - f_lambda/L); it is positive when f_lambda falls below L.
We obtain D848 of -0.09 nm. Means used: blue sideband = 7.95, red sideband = 8.07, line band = 8.26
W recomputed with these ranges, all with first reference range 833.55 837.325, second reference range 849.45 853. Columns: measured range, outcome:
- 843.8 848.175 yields -0.133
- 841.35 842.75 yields -0.001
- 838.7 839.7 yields -0.024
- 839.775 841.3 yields -0.002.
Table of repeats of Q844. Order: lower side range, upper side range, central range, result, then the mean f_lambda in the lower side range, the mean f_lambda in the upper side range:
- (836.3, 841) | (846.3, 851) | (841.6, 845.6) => 0.04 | 7.87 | 8.19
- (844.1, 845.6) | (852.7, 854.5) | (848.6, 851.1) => 0.05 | 8.17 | 8.33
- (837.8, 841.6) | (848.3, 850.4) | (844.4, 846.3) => -0.02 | 8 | 8.17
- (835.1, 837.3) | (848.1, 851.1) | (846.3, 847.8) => 0.00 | 8.13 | 8.15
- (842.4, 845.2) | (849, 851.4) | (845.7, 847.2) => -0.03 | 7.89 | 8.05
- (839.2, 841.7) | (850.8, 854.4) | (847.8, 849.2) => -0.05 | 8.03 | 8.1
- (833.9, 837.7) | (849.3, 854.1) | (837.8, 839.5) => 0.00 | 7.96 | 8.07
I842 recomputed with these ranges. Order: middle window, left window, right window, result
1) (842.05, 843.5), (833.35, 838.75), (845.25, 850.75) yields 0.04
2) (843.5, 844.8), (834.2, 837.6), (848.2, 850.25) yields 0.02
